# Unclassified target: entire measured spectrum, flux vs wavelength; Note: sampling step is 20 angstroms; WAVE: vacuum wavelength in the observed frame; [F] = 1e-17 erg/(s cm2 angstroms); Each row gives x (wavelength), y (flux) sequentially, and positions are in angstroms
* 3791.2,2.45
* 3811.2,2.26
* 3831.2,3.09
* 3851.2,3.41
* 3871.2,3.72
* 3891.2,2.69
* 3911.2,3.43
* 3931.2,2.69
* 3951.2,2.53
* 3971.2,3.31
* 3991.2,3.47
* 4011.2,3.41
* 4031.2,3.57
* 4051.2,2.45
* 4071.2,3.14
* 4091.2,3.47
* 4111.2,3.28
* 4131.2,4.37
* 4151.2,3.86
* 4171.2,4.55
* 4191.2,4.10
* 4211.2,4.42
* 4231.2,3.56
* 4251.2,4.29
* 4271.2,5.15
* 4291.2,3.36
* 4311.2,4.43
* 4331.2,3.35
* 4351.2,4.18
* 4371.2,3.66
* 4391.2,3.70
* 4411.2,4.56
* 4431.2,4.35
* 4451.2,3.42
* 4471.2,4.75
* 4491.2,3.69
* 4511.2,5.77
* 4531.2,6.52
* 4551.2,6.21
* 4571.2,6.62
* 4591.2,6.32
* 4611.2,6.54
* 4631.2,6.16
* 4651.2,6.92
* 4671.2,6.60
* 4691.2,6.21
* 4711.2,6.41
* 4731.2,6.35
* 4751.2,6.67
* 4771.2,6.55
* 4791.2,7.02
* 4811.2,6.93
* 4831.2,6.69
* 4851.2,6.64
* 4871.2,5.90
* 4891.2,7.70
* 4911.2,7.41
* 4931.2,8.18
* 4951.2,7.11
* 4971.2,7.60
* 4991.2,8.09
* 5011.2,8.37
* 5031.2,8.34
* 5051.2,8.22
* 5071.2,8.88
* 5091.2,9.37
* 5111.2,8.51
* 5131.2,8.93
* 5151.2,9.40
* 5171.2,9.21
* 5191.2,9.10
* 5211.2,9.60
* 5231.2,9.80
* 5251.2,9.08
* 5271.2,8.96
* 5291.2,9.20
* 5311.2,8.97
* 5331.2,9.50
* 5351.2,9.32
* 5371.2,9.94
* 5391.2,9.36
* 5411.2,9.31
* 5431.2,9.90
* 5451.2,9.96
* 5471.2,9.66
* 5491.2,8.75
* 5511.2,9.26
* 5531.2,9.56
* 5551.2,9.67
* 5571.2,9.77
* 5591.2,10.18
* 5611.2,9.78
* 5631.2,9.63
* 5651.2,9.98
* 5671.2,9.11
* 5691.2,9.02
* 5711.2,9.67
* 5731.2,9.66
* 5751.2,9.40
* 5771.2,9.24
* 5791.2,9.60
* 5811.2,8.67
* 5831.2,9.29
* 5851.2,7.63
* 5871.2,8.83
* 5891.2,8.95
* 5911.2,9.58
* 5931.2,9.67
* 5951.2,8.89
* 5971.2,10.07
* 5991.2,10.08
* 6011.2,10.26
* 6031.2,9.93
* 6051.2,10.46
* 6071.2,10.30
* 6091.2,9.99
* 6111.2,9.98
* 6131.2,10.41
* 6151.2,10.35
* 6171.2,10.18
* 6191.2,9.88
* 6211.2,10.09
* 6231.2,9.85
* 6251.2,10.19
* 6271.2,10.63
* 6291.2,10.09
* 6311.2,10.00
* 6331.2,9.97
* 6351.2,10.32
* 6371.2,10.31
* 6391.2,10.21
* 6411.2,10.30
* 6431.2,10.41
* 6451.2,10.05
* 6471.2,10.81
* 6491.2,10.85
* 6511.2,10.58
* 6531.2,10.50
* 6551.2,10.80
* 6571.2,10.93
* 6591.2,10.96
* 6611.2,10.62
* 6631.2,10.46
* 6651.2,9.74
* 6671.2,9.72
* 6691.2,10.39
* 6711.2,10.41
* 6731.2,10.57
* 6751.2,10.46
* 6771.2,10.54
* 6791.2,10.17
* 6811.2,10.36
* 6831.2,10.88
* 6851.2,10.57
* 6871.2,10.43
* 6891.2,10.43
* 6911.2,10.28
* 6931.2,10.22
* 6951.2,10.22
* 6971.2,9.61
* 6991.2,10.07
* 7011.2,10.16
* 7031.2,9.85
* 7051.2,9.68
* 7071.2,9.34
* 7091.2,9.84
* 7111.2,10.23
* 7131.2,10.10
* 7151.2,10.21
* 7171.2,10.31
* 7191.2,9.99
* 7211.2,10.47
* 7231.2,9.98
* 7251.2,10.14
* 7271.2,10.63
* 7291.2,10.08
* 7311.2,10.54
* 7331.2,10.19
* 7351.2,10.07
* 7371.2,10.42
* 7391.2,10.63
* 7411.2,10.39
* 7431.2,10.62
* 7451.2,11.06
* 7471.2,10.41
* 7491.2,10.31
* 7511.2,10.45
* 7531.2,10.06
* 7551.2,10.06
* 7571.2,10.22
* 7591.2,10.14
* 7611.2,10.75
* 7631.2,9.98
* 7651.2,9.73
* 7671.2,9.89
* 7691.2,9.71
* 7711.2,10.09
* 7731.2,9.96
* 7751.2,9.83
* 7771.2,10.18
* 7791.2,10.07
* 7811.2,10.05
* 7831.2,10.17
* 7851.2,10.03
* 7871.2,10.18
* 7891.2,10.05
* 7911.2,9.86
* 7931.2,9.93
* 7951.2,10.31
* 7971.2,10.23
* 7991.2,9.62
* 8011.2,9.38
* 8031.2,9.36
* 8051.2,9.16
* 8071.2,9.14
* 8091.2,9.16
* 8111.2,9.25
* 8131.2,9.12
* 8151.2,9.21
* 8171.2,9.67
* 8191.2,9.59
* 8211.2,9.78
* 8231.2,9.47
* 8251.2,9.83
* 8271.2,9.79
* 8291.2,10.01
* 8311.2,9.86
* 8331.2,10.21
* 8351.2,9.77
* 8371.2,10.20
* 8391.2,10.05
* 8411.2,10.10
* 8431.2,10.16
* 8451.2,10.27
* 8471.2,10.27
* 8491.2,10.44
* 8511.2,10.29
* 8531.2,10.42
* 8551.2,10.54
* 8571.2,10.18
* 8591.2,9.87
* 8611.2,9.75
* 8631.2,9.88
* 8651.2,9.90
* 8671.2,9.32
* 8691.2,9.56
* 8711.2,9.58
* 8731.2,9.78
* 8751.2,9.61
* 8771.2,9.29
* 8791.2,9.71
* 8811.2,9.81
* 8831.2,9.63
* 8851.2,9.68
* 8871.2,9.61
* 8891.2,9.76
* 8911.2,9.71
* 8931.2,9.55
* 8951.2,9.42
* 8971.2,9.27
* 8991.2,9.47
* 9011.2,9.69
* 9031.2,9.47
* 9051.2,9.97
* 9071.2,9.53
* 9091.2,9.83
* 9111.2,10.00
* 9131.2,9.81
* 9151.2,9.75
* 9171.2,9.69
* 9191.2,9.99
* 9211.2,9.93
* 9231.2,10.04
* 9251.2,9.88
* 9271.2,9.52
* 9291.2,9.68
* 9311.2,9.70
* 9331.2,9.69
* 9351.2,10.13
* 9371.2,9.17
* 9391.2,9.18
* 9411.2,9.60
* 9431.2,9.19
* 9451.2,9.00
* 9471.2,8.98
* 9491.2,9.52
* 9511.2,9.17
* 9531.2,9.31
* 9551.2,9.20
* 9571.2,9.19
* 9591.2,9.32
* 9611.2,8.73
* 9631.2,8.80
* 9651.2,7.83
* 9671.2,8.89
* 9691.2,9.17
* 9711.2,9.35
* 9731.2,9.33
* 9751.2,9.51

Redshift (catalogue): 0.130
